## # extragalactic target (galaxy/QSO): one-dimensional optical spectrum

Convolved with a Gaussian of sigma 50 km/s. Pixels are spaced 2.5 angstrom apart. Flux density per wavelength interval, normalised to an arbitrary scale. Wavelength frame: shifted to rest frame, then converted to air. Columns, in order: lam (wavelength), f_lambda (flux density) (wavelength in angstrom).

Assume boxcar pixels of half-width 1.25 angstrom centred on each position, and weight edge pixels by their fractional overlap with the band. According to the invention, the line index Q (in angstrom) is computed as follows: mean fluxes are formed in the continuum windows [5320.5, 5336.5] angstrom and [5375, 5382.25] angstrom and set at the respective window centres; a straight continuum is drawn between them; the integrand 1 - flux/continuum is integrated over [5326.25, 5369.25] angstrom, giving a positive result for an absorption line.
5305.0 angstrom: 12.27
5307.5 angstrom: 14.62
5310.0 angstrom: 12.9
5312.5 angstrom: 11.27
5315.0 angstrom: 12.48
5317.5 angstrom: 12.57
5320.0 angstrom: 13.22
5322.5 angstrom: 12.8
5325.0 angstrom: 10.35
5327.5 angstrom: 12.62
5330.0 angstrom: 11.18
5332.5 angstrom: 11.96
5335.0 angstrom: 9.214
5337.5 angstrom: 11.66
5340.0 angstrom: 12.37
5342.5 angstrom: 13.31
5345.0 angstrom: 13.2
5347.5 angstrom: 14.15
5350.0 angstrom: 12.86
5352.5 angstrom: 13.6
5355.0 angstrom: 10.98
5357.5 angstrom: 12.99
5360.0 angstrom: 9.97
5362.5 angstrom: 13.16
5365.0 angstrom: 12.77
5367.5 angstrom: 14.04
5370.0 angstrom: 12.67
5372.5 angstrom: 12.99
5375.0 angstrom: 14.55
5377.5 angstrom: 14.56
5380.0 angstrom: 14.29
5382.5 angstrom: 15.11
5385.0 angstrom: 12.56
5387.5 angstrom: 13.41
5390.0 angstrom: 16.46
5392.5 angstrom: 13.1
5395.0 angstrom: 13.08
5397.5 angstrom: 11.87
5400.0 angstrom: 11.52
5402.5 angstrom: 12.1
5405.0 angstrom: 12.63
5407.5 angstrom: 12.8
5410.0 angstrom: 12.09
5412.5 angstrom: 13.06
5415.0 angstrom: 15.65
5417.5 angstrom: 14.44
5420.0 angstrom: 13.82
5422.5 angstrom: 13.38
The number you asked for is 0.87 angstrom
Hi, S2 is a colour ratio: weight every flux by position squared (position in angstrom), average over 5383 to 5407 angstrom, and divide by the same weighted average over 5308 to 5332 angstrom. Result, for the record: 1.10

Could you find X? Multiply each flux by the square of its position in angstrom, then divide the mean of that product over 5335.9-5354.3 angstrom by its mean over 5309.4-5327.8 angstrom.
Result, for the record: 1.1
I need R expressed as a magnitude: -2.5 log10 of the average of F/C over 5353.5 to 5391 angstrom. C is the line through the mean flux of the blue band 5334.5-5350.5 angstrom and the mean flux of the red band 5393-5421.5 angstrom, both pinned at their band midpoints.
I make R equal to -0.05 mag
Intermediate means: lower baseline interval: 12.5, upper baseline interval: 13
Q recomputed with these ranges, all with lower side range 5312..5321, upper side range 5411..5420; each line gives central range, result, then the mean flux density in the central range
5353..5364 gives 1.1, 11.9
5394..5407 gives 1.6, 12.3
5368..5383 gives -0.5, 14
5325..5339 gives 1.6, 11.3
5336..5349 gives 0.1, 12.9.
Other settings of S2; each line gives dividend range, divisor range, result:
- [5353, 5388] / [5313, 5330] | 1.10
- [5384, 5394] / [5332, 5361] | 1.16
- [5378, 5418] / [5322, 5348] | 1.14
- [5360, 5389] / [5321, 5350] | 1.13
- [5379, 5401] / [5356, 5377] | 1.05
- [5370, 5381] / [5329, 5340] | 1.27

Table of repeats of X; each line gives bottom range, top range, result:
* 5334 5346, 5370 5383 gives 1.19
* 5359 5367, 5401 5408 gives 1.03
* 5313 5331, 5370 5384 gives 1.19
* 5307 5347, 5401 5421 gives 1.12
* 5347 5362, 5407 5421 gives 1.13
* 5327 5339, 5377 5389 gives 1.27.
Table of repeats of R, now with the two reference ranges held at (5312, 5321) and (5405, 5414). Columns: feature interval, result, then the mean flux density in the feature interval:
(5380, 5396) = -0.11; 14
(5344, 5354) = -0.07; 13.4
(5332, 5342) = 0.10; 11.4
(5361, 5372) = -0.04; 13.1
